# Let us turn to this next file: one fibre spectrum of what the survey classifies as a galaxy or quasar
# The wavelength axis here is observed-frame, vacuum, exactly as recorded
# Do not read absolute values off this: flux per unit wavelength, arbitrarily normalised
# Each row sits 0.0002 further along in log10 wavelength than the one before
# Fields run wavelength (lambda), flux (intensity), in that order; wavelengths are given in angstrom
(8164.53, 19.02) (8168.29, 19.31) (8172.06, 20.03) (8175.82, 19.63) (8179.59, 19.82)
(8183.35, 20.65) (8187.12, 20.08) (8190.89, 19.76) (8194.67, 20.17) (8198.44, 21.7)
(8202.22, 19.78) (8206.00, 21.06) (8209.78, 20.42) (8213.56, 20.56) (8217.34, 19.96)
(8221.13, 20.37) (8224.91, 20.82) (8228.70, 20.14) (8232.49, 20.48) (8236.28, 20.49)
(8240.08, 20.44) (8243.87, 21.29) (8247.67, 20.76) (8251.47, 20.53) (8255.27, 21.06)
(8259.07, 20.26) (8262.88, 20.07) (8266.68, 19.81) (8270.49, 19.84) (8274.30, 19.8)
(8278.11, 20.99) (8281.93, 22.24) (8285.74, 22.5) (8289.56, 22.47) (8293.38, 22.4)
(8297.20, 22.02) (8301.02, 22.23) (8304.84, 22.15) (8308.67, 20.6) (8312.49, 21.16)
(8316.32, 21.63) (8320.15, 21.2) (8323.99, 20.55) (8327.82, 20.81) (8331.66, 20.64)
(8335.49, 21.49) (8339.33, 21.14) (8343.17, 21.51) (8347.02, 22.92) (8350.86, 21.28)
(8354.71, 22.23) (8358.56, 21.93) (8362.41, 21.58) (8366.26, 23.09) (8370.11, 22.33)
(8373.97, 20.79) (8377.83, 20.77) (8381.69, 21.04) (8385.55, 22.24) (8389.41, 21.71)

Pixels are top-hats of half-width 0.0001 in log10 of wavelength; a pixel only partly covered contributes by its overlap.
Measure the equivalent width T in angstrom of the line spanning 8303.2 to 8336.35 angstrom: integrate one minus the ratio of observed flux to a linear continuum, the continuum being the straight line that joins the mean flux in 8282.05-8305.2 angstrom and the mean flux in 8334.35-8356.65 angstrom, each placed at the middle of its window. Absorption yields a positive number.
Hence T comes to 1.4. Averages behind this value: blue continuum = 22.3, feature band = 21.1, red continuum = 21.8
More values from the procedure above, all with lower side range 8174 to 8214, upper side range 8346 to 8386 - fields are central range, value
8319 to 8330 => 0.3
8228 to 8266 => 0.4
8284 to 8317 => -1.1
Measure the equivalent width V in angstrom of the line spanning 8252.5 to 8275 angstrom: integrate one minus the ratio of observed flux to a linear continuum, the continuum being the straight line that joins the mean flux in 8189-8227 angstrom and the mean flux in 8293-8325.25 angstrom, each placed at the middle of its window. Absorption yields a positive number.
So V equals 0.9 angstrom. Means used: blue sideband 20.5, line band 20.2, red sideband 21.5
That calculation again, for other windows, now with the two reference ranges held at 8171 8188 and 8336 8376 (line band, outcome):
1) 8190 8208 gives -0.3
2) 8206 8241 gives 0.1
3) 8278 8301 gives -1.1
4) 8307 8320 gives 0.2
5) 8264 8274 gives 0.5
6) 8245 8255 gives 0.0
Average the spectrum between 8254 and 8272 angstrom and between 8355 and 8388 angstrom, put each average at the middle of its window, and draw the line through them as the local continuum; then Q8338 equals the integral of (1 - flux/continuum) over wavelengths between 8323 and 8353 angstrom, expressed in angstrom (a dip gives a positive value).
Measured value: -0.1 angstrom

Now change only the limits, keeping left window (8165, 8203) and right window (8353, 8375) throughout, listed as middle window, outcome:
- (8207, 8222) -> 0.02 angstrom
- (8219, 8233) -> 0.06 angstrom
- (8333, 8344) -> 0.22 angstrom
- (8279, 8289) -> -0.51 angstrom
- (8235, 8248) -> -0.04 angstrom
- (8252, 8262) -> 0.13 angstrom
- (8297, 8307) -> -0.36 angstrom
